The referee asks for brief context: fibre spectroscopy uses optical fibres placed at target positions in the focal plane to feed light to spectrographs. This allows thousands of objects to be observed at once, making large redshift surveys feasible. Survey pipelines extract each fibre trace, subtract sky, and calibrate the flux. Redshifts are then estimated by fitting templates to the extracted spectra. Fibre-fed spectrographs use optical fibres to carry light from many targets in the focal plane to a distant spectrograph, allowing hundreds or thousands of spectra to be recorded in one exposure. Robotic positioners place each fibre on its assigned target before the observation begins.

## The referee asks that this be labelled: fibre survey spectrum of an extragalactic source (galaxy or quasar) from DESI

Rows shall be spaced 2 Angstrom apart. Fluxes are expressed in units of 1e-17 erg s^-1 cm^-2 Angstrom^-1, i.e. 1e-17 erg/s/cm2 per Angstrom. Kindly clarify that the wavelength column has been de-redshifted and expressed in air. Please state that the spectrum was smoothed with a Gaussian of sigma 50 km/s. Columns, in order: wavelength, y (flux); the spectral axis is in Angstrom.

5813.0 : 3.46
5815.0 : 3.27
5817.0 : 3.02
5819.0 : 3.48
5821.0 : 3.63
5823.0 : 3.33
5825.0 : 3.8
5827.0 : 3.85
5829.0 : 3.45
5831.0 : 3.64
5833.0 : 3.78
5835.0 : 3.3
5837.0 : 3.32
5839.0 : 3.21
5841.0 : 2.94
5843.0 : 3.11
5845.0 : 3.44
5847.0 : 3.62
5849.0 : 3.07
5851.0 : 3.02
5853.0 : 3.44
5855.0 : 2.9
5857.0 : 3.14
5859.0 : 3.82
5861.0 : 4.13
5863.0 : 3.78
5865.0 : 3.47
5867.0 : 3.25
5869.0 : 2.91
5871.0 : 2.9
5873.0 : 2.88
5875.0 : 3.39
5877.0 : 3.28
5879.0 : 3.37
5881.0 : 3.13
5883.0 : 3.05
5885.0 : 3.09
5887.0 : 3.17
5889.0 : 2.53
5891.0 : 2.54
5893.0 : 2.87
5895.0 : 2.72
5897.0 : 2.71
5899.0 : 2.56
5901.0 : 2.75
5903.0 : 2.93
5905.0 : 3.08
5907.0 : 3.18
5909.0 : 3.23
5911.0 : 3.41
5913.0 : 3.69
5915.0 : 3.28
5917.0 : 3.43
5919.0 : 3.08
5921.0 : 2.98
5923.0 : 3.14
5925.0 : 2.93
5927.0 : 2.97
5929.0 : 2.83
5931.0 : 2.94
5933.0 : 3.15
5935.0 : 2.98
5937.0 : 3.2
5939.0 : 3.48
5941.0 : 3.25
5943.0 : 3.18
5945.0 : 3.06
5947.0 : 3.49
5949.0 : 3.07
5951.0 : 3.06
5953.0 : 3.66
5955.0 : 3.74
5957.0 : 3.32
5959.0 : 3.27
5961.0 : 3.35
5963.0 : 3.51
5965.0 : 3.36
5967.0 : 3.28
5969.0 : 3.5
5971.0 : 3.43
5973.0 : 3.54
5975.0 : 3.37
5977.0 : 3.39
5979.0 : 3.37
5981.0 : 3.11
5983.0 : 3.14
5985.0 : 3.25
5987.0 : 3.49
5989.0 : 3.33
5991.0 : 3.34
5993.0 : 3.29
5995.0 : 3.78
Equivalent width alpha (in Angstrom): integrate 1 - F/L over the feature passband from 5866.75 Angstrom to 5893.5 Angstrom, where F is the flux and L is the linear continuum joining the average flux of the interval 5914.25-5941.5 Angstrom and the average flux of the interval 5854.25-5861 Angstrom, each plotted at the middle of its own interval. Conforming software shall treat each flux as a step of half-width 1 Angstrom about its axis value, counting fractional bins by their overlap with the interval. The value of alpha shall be 2.4 Angstrom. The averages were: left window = 3.43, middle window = 3.02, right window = 3.11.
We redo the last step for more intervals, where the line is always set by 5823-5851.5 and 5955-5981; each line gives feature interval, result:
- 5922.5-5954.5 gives 2.2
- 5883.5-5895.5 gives 2.0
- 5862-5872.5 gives 0.5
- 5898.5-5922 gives 1.7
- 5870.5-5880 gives 0.6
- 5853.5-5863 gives -0.3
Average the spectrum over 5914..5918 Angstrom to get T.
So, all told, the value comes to 3.35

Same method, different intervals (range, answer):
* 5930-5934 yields 3.04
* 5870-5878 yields 3.11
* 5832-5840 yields 3.4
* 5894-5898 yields 2.71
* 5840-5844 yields 3.02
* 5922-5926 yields 3.04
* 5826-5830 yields 3.65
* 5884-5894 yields 2.84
